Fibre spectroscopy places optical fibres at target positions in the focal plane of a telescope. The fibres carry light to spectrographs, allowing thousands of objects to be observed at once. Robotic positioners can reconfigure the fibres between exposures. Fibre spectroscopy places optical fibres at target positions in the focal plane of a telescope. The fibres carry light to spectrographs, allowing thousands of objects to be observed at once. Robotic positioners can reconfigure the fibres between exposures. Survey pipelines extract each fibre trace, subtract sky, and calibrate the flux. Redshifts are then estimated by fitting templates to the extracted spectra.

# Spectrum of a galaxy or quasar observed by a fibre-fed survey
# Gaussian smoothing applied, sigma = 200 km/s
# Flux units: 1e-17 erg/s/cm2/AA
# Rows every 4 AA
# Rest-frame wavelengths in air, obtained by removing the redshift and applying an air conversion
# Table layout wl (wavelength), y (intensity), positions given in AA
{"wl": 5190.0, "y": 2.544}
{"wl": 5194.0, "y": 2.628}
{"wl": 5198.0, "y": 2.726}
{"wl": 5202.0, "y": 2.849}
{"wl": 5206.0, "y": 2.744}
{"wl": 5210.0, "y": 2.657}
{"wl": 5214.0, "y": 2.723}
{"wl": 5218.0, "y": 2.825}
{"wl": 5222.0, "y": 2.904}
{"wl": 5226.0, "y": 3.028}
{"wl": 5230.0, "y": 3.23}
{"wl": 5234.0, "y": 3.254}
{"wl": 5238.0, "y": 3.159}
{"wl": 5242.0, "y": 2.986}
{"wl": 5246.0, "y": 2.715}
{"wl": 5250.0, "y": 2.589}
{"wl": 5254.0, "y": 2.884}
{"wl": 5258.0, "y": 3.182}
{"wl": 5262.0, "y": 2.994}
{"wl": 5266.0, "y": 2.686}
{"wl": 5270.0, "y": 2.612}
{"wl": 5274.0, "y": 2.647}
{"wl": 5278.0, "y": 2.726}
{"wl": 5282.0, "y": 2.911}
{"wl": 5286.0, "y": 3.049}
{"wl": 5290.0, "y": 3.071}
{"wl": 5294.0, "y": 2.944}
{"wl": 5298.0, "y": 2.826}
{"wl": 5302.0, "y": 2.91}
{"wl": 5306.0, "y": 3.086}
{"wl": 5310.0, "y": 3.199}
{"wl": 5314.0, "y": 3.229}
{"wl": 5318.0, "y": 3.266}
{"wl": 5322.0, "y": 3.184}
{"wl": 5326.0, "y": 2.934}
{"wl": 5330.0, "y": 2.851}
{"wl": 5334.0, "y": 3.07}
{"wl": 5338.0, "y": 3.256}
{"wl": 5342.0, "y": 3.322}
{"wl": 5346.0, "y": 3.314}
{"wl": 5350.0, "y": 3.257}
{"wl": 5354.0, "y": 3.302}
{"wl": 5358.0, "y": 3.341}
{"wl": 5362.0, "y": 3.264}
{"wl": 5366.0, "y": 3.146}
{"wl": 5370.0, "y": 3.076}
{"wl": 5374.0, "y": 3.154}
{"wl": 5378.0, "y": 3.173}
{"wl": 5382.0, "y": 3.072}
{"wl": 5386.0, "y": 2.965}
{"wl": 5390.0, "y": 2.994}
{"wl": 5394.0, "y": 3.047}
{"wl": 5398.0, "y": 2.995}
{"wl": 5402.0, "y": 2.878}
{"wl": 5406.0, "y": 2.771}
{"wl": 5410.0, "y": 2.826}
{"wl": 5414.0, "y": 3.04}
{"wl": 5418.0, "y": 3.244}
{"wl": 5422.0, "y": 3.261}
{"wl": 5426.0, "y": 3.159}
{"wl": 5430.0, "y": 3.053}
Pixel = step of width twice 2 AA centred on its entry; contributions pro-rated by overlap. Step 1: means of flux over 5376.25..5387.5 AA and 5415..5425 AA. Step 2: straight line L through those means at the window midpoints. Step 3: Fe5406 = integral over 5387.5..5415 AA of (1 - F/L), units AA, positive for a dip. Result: 1.9 AA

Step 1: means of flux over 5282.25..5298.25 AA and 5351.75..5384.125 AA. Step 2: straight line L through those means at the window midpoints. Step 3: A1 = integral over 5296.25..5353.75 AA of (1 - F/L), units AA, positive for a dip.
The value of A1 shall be -0.98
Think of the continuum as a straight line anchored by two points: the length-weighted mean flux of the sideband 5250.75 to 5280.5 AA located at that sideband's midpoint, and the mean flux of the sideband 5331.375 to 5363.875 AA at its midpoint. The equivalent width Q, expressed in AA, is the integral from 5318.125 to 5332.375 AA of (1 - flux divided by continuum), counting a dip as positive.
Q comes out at 0.5 AA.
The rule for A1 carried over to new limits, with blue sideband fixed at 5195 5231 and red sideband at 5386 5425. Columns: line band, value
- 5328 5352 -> -1.9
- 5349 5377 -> -2.3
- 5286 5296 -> -0.4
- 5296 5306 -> 0.0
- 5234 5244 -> -0.9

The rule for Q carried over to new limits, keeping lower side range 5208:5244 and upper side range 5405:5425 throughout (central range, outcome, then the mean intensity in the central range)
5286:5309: 0.13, 2.98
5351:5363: -1.10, 3.3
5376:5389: -0.12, 3.06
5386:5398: 0.13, 3.01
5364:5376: -0.38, 3.13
